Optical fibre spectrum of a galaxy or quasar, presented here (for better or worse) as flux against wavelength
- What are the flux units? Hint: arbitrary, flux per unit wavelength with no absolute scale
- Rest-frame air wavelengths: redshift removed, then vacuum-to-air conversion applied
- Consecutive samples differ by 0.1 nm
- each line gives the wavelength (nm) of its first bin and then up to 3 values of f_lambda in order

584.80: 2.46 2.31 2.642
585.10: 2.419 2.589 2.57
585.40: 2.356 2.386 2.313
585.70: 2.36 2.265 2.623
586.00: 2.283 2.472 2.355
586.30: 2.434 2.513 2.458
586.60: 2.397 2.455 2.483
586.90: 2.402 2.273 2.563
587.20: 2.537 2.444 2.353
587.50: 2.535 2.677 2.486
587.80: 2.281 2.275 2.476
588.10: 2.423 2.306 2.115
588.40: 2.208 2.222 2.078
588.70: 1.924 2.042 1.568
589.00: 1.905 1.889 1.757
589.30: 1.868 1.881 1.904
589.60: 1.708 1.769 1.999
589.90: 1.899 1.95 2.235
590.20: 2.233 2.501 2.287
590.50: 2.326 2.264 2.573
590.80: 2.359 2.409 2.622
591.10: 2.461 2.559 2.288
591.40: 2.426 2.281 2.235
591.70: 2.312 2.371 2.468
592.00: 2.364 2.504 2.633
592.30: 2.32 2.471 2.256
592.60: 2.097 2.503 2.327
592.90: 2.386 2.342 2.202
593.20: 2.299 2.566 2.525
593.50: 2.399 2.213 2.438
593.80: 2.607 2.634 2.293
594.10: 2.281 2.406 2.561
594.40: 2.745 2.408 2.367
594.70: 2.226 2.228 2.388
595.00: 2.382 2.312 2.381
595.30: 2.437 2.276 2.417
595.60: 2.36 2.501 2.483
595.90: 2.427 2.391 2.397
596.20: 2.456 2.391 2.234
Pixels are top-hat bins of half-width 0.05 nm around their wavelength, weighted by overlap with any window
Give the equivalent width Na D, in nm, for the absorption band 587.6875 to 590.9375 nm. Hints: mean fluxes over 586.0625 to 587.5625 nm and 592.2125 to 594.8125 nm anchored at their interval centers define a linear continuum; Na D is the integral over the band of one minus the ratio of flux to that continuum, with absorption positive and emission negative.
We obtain 0.412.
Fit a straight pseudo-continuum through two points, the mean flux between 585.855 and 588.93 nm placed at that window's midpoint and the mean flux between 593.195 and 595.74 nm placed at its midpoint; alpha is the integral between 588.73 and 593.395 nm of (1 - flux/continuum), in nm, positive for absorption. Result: 0.29 nm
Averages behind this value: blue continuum 2.35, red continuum 2.41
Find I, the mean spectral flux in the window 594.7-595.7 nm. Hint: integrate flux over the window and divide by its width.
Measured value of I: 2.35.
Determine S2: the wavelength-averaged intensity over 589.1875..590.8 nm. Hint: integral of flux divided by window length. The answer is 2.09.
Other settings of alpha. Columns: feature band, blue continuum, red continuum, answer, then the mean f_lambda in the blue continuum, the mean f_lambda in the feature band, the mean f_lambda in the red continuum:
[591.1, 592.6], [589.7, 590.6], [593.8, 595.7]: -0.090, 2.16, 2.38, 2.4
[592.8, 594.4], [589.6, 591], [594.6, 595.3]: -0.084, 2.21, 2.42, 2.33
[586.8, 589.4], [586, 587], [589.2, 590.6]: 0.032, 2.42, 2.22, 2.04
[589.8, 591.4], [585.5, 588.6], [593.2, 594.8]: 0.060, 2.39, 2.32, 2.43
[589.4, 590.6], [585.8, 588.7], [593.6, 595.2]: 0.162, 2.39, 2.07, 2.41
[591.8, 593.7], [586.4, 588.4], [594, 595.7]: 0.009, 2.41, 2.38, 2.39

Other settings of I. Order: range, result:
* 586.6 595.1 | 2.3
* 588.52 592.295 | 2.19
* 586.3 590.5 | 2.21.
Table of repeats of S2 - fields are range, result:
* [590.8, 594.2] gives 2.4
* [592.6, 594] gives 2.4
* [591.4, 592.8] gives 2.37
